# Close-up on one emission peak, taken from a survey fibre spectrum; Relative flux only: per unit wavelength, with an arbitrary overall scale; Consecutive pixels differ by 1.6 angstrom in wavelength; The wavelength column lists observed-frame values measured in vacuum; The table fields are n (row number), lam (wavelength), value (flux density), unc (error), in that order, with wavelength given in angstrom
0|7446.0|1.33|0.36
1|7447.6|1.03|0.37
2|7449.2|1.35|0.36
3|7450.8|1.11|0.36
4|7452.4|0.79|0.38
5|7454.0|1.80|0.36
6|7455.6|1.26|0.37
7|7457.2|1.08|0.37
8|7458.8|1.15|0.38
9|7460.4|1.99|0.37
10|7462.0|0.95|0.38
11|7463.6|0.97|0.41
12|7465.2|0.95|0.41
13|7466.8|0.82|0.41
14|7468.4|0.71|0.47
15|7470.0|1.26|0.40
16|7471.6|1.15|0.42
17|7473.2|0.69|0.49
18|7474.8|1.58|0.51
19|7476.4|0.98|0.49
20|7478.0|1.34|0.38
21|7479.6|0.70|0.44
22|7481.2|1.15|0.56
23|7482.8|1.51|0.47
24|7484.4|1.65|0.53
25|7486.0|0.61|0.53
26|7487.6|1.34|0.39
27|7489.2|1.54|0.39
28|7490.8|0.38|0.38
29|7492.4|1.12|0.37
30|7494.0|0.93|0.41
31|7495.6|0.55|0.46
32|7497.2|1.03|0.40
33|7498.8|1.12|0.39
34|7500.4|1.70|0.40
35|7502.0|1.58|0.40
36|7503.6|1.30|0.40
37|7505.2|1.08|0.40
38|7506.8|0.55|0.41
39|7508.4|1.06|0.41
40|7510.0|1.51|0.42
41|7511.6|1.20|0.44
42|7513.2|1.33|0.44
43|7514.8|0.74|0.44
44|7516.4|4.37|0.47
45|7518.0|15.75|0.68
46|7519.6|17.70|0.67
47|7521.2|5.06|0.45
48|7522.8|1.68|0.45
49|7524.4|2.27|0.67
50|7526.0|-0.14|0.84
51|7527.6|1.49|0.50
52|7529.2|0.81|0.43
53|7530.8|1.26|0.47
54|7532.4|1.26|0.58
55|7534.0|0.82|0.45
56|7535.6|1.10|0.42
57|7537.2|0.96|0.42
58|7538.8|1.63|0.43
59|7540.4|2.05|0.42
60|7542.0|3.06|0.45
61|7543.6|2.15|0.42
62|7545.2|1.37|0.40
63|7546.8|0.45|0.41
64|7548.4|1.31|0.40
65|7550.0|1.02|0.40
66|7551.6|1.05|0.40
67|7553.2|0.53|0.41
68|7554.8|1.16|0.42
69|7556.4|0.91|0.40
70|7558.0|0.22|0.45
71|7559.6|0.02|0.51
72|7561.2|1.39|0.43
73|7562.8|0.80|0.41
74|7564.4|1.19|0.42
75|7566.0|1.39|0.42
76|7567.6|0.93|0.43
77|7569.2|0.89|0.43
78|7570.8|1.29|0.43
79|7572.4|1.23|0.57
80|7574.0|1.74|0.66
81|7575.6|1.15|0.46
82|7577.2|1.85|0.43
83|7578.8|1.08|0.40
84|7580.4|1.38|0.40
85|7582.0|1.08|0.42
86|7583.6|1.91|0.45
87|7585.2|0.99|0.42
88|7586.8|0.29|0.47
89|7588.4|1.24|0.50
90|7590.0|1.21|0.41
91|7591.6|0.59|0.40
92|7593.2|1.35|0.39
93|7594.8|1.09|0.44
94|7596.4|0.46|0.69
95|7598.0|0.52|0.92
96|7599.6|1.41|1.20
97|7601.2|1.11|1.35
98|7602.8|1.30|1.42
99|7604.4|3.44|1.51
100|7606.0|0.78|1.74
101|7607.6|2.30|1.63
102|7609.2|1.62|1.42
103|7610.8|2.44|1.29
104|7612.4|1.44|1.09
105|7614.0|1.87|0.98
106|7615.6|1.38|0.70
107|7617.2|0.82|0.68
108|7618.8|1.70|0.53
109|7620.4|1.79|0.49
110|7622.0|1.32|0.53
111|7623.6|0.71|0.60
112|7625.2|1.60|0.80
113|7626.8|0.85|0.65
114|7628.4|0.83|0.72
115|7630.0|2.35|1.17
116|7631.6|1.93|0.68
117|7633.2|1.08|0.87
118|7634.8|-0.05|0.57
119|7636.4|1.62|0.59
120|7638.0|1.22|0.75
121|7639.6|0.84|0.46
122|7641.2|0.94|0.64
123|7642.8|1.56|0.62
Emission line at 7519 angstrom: H-alpha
